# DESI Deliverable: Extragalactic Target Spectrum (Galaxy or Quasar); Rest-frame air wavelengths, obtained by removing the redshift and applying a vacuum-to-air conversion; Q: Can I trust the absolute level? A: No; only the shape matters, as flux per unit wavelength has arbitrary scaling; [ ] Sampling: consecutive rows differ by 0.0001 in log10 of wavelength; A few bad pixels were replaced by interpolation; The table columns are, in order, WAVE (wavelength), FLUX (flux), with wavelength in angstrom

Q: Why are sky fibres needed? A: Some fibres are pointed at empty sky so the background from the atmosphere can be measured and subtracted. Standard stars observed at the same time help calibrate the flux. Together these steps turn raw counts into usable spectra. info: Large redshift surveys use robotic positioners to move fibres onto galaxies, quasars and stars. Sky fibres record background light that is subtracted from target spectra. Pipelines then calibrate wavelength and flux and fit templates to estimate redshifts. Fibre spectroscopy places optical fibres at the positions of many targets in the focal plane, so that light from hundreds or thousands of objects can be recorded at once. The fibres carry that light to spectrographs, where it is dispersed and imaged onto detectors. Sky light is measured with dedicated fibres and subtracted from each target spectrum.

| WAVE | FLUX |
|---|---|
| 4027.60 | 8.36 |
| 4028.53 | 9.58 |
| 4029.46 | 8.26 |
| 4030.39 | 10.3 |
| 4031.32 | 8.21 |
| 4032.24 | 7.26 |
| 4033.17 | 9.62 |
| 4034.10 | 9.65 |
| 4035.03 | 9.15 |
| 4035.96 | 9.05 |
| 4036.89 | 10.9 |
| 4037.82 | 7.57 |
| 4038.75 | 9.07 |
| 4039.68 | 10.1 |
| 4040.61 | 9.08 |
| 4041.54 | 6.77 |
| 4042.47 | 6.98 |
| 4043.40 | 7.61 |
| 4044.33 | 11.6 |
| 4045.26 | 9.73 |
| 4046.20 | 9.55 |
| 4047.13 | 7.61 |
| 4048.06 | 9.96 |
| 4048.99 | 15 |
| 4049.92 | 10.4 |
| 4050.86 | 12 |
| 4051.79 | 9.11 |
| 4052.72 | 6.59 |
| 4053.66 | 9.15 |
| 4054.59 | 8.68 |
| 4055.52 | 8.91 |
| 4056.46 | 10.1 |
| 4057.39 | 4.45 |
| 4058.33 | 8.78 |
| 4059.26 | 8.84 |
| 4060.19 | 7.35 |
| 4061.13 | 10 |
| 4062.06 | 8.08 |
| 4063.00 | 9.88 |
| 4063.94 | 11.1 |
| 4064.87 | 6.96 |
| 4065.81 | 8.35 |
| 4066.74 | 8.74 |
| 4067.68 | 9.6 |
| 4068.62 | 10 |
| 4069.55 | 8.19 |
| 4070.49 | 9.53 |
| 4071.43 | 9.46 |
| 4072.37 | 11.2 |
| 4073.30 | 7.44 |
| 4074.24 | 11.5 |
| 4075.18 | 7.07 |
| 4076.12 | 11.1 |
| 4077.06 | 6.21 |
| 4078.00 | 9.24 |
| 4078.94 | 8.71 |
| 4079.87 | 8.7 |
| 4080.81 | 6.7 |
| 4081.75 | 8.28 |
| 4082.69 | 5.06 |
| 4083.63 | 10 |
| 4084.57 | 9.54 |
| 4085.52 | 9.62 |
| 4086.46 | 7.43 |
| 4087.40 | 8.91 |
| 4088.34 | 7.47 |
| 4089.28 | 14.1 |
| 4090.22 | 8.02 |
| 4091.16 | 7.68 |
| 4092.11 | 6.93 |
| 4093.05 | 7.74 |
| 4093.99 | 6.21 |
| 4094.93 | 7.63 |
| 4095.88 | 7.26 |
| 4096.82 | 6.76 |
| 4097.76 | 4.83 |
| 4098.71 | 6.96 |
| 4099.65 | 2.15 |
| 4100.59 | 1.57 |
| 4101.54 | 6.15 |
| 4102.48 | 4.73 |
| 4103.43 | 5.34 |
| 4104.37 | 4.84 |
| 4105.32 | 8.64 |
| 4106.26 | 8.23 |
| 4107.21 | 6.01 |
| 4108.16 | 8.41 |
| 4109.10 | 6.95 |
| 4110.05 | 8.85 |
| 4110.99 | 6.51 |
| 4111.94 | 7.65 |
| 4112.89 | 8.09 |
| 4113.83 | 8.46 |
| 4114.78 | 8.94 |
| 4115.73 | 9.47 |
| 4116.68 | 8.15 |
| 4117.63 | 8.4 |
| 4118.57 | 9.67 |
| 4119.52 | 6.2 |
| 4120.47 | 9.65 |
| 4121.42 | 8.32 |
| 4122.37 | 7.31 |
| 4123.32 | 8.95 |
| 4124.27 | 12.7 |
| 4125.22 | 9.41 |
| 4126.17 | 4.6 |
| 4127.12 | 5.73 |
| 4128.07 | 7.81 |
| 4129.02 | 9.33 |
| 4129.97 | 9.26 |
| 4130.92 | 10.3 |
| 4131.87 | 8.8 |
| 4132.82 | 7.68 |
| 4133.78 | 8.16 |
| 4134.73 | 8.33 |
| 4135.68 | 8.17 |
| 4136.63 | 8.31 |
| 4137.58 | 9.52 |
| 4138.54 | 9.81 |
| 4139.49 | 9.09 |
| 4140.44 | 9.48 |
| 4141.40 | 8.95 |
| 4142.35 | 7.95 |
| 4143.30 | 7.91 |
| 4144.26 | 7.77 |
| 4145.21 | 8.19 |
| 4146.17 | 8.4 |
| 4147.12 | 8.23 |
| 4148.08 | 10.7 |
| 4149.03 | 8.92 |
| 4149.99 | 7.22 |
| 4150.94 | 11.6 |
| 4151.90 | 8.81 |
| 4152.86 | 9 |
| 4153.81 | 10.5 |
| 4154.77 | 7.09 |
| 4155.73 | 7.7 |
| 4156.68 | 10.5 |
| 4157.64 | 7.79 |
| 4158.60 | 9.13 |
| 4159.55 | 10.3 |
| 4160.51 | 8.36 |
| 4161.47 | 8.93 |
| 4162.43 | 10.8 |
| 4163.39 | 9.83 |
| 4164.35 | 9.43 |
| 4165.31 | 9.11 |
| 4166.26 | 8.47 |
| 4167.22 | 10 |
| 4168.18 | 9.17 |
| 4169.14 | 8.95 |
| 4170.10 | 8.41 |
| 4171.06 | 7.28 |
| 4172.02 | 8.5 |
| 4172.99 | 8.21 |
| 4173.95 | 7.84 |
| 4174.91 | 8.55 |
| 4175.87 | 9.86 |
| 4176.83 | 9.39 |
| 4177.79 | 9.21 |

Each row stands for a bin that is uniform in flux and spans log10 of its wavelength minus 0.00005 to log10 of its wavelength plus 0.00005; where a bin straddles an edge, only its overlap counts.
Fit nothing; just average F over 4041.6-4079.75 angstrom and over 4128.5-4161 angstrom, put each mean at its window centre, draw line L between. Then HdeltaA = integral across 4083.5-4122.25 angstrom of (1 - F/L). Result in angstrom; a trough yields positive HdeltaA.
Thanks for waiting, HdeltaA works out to 6.4 angstrom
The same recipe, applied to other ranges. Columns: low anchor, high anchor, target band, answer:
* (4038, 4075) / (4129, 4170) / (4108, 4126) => 1.1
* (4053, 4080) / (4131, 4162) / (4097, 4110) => 4.4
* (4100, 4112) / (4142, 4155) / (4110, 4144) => -4.3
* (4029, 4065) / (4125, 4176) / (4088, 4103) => 3.9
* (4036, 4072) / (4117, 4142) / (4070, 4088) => 0.5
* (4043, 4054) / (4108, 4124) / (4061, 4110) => 6.2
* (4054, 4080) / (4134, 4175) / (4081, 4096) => 1.1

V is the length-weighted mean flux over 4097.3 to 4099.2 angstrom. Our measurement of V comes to 5.85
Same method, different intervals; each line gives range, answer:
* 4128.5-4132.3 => 9.42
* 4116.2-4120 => 8.11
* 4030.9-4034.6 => 8.71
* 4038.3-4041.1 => 9.4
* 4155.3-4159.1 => 8.83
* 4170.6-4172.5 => 7.9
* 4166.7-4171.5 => 8.77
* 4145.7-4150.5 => 8.73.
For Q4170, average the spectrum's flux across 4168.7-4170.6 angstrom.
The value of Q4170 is 8.66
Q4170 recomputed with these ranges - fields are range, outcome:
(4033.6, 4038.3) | 9.26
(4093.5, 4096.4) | 7.04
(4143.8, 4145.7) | 7.98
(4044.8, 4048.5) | 9.19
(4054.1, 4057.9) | 8.05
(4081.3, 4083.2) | 6.72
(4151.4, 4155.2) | 8.87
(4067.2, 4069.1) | 9.78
